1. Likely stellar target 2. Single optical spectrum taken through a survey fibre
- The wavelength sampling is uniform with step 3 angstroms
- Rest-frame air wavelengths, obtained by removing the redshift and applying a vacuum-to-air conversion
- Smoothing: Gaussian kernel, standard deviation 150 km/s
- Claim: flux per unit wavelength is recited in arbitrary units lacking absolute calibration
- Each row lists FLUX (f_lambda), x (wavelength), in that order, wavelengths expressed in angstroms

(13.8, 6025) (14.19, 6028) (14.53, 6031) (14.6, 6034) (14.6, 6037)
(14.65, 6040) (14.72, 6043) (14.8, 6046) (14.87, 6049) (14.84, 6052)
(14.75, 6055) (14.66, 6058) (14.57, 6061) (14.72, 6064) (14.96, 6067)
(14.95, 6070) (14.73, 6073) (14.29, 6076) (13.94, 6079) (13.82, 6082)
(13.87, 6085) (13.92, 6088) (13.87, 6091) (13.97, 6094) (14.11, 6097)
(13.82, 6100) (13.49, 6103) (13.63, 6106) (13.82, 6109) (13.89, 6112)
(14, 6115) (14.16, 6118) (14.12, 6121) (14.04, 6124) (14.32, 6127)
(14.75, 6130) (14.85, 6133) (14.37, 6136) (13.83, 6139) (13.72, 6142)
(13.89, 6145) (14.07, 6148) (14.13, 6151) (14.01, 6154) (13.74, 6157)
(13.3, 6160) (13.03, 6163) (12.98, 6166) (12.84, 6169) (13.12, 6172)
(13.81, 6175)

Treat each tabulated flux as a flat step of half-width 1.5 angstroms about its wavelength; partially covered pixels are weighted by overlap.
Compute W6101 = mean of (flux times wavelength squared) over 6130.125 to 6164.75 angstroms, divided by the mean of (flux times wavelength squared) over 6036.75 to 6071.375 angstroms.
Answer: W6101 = 0.97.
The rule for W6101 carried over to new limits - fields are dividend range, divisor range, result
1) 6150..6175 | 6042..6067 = 0.94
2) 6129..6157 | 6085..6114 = 1.04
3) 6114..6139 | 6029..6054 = 1.00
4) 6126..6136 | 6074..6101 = 1.06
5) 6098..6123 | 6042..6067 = 0.96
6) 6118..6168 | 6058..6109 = 1.00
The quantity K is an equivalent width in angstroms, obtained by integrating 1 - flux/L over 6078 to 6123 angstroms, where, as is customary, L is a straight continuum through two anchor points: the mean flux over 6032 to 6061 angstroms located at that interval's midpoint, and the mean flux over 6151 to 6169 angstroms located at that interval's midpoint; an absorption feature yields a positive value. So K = 0.6 angstroms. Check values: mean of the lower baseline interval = 14.7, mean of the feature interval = 13.9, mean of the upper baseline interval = 13.4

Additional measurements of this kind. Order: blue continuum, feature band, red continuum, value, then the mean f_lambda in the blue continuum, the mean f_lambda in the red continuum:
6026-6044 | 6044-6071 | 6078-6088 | -1.1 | 14.5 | 13.9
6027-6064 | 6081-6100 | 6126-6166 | 0.6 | 14.7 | 14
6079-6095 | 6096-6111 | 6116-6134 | 0.3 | 13.9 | 14.3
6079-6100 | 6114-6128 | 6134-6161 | -0.2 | 13.9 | 13.9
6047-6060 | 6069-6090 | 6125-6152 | 0.6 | 14.8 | 14.2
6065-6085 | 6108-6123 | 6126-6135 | 0.6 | 14.4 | 14.6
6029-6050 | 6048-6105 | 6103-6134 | 0.4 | 14.7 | 14.1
